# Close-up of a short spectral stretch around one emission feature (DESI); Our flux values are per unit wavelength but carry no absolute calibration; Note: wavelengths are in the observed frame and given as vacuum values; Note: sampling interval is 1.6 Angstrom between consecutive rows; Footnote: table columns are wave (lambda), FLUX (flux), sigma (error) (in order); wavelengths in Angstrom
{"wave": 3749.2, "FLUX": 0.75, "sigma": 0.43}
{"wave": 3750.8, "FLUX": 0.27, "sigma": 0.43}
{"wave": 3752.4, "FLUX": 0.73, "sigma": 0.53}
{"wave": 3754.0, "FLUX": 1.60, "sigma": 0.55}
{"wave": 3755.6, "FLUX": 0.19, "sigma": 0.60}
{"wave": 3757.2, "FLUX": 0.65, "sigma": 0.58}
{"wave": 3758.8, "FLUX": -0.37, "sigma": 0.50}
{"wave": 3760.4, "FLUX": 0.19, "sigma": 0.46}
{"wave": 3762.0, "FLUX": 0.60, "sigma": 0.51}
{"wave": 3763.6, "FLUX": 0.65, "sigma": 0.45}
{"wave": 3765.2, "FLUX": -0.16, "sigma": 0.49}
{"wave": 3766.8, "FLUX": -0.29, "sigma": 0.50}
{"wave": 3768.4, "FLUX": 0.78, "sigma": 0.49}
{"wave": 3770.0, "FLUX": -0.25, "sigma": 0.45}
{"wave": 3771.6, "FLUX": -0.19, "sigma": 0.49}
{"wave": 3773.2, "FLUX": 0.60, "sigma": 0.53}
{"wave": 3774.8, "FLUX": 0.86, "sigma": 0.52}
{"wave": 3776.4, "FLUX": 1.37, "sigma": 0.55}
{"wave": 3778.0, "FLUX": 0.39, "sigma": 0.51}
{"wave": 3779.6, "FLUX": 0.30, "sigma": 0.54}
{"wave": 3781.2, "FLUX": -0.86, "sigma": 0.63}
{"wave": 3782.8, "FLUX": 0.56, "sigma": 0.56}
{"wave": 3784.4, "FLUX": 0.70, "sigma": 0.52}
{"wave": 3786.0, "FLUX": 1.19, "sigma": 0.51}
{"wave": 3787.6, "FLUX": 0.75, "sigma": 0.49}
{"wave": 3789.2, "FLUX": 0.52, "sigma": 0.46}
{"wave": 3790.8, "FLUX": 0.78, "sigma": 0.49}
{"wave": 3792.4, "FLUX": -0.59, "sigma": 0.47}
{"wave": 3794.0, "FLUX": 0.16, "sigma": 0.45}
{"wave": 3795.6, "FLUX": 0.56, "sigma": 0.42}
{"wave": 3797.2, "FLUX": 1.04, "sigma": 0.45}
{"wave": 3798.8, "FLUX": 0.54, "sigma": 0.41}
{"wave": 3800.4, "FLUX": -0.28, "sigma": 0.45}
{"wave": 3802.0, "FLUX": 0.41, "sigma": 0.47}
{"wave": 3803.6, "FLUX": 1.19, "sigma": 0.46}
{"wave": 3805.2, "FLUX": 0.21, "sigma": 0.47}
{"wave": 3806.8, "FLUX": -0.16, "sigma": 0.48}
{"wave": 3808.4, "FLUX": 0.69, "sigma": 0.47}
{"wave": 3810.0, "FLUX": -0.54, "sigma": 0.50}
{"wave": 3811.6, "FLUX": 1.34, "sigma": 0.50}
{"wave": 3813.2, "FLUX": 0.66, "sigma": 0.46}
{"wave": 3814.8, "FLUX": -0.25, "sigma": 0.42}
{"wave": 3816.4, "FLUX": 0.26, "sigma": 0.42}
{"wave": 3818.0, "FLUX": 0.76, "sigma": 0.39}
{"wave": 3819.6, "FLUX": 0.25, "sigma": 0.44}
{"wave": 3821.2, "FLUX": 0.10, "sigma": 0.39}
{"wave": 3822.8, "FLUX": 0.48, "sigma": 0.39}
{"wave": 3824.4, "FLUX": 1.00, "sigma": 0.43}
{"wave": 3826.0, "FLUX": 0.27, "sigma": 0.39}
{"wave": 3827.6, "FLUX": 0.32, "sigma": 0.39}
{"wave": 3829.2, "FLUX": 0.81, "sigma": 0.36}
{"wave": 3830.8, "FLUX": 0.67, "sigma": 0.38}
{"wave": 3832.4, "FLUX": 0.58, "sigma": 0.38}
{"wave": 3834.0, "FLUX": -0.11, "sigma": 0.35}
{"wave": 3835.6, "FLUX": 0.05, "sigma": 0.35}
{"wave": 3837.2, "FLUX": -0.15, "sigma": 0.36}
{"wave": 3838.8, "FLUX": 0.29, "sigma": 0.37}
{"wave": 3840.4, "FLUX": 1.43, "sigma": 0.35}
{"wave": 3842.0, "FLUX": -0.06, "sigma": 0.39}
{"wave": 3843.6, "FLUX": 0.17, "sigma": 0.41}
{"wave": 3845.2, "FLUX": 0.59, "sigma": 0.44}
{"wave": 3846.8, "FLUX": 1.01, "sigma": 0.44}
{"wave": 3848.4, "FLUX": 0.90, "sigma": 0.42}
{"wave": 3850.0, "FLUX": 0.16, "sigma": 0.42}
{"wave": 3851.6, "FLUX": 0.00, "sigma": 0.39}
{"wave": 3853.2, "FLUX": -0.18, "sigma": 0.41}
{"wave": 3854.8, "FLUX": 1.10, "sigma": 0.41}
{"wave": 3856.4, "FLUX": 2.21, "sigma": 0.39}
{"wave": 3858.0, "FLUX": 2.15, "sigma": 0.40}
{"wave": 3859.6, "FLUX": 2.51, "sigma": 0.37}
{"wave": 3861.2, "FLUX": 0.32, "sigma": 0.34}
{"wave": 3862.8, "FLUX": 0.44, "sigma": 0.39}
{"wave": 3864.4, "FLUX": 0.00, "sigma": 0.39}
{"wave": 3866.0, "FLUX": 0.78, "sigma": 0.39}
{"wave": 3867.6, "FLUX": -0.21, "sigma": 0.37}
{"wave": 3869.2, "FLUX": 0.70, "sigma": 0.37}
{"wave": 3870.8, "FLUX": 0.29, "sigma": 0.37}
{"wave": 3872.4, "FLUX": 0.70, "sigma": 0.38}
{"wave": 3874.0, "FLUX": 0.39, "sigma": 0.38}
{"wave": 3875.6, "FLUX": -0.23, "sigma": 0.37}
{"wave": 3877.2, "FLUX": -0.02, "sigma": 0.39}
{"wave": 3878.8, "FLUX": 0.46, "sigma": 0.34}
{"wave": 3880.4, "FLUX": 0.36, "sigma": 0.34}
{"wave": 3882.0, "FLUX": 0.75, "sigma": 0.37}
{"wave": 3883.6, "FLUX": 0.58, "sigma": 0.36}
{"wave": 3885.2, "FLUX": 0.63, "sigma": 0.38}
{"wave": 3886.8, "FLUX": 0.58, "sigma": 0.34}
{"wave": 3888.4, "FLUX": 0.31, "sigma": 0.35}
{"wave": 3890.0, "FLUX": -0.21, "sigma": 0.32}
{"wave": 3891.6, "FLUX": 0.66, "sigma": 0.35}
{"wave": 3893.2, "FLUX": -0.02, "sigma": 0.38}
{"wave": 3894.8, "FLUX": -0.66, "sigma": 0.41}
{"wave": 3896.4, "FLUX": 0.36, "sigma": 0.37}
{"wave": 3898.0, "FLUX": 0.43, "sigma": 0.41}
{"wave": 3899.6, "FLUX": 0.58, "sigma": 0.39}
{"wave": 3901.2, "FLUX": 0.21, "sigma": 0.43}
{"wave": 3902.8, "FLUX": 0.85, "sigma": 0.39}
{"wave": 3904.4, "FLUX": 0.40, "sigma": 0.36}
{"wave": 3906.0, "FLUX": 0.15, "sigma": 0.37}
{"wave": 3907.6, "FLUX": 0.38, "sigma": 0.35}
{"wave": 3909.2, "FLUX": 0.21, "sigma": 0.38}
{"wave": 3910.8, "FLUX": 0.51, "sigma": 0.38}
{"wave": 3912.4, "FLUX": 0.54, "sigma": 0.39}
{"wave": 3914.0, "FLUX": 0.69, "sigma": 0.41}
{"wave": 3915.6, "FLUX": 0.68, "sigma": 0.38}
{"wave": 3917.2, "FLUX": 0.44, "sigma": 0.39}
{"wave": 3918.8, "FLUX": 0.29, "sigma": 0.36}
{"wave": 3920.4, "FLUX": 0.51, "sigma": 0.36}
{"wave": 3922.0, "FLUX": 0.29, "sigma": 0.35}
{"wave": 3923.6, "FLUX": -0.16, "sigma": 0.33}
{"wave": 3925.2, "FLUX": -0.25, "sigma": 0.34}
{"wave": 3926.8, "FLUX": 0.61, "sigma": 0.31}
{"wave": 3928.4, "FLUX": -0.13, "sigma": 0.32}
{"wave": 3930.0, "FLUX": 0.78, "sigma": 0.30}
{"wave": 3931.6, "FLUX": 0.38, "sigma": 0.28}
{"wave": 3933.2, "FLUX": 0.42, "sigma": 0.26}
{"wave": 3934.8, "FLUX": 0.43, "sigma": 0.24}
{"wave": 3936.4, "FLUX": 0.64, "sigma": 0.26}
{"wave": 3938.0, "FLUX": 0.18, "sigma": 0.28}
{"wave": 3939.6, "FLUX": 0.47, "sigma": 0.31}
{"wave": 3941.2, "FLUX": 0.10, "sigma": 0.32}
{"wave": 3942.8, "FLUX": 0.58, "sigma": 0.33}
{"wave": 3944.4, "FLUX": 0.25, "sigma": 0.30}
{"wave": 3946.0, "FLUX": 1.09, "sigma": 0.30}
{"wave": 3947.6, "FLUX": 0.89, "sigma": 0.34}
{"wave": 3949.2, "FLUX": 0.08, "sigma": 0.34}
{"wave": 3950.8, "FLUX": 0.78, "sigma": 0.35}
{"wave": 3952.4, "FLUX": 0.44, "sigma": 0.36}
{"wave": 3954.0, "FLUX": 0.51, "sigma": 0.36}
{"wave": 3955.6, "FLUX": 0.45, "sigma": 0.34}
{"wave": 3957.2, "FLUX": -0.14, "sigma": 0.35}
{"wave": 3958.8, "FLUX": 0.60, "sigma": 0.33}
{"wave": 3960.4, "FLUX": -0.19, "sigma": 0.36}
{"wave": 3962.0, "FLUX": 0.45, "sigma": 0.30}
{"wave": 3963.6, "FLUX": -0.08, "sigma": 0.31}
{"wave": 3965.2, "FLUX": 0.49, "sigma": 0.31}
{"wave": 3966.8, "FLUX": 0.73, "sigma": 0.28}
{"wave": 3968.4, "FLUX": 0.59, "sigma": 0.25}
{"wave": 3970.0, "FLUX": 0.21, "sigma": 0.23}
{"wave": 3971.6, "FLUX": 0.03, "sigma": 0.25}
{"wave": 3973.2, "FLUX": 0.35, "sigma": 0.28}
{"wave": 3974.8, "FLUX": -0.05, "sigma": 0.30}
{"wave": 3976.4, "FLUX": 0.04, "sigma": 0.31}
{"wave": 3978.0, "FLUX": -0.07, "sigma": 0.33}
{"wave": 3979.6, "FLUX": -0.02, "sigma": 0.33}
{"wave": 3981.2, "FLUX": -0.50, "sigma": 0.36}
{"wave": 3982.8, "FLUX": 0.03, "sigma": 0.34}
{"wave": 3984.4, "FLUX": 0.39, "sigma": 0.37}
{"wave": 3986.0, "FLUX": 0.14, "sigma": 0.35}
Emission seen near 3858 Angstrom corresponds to [O II] 3727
